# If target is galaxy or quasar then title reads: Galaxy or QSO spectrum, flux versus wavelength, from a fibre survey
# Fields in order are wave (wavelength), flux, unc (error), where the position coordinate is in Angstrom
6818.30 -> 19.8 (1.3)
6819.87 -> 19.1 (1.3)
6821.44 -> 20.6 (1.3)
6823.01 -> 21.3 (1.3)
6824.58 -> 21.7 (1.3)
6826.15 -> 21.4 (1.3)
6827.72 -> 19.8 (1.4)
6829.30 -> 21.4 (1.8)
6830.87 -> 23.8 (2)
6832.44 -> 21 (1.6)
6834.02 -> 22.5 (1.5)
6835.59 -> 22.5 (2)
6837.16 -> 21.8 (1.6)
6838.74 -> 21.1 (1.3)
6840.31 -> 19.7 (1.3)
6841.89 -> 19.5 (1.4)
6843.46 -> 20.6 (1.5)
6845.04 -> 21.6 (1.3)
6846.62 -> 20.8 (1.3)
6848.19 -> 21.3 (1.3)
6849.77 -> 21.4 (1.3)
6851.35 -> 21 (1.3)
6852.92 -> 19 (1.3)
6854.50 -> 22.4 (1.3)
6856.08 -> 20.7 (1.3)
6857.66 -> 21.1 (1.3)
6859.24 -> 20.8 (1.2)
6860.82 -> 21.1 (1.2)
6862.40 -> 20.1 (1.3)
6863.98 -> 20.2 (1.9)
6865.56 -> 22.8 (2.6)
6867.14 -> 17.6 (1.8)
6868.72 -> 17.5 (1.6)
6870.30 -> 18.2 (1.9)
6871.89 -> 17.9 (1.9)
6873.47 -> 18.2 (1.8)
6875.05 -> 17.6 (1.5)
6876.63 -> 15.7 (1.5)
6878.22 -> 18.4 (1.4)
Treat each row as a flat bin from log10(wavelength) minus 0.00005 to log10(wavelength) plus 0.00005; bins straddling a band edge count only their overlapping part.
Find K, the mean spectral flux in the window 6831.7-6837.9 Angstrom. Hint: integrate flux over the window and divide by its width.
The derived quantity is 22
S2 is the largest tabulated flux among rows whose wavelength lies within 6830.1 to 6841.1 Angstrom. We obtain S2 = 23.8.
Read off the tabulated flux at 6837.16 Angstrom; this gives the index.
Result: 21.8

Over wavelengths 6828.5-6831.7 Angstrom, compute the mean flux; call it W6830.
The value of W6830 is 22.6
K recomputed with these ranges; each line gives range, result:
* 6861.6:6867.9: 20.2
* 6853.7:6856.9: 21.5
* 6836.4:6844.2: 20.5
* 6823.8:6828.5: 21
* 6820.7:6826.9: 21.3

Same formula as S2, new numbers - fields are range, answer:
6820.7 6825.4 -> 21.7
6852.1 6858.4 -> 22.4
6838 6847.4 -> 21.6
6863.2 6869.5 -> 22.8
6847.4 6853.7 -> 21.4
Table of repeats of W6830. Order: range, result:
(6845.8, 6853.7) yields 20.7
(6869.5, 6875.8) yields 18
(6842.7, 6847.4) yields 21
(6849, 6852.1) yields 21.2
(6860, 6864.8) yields 20.5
